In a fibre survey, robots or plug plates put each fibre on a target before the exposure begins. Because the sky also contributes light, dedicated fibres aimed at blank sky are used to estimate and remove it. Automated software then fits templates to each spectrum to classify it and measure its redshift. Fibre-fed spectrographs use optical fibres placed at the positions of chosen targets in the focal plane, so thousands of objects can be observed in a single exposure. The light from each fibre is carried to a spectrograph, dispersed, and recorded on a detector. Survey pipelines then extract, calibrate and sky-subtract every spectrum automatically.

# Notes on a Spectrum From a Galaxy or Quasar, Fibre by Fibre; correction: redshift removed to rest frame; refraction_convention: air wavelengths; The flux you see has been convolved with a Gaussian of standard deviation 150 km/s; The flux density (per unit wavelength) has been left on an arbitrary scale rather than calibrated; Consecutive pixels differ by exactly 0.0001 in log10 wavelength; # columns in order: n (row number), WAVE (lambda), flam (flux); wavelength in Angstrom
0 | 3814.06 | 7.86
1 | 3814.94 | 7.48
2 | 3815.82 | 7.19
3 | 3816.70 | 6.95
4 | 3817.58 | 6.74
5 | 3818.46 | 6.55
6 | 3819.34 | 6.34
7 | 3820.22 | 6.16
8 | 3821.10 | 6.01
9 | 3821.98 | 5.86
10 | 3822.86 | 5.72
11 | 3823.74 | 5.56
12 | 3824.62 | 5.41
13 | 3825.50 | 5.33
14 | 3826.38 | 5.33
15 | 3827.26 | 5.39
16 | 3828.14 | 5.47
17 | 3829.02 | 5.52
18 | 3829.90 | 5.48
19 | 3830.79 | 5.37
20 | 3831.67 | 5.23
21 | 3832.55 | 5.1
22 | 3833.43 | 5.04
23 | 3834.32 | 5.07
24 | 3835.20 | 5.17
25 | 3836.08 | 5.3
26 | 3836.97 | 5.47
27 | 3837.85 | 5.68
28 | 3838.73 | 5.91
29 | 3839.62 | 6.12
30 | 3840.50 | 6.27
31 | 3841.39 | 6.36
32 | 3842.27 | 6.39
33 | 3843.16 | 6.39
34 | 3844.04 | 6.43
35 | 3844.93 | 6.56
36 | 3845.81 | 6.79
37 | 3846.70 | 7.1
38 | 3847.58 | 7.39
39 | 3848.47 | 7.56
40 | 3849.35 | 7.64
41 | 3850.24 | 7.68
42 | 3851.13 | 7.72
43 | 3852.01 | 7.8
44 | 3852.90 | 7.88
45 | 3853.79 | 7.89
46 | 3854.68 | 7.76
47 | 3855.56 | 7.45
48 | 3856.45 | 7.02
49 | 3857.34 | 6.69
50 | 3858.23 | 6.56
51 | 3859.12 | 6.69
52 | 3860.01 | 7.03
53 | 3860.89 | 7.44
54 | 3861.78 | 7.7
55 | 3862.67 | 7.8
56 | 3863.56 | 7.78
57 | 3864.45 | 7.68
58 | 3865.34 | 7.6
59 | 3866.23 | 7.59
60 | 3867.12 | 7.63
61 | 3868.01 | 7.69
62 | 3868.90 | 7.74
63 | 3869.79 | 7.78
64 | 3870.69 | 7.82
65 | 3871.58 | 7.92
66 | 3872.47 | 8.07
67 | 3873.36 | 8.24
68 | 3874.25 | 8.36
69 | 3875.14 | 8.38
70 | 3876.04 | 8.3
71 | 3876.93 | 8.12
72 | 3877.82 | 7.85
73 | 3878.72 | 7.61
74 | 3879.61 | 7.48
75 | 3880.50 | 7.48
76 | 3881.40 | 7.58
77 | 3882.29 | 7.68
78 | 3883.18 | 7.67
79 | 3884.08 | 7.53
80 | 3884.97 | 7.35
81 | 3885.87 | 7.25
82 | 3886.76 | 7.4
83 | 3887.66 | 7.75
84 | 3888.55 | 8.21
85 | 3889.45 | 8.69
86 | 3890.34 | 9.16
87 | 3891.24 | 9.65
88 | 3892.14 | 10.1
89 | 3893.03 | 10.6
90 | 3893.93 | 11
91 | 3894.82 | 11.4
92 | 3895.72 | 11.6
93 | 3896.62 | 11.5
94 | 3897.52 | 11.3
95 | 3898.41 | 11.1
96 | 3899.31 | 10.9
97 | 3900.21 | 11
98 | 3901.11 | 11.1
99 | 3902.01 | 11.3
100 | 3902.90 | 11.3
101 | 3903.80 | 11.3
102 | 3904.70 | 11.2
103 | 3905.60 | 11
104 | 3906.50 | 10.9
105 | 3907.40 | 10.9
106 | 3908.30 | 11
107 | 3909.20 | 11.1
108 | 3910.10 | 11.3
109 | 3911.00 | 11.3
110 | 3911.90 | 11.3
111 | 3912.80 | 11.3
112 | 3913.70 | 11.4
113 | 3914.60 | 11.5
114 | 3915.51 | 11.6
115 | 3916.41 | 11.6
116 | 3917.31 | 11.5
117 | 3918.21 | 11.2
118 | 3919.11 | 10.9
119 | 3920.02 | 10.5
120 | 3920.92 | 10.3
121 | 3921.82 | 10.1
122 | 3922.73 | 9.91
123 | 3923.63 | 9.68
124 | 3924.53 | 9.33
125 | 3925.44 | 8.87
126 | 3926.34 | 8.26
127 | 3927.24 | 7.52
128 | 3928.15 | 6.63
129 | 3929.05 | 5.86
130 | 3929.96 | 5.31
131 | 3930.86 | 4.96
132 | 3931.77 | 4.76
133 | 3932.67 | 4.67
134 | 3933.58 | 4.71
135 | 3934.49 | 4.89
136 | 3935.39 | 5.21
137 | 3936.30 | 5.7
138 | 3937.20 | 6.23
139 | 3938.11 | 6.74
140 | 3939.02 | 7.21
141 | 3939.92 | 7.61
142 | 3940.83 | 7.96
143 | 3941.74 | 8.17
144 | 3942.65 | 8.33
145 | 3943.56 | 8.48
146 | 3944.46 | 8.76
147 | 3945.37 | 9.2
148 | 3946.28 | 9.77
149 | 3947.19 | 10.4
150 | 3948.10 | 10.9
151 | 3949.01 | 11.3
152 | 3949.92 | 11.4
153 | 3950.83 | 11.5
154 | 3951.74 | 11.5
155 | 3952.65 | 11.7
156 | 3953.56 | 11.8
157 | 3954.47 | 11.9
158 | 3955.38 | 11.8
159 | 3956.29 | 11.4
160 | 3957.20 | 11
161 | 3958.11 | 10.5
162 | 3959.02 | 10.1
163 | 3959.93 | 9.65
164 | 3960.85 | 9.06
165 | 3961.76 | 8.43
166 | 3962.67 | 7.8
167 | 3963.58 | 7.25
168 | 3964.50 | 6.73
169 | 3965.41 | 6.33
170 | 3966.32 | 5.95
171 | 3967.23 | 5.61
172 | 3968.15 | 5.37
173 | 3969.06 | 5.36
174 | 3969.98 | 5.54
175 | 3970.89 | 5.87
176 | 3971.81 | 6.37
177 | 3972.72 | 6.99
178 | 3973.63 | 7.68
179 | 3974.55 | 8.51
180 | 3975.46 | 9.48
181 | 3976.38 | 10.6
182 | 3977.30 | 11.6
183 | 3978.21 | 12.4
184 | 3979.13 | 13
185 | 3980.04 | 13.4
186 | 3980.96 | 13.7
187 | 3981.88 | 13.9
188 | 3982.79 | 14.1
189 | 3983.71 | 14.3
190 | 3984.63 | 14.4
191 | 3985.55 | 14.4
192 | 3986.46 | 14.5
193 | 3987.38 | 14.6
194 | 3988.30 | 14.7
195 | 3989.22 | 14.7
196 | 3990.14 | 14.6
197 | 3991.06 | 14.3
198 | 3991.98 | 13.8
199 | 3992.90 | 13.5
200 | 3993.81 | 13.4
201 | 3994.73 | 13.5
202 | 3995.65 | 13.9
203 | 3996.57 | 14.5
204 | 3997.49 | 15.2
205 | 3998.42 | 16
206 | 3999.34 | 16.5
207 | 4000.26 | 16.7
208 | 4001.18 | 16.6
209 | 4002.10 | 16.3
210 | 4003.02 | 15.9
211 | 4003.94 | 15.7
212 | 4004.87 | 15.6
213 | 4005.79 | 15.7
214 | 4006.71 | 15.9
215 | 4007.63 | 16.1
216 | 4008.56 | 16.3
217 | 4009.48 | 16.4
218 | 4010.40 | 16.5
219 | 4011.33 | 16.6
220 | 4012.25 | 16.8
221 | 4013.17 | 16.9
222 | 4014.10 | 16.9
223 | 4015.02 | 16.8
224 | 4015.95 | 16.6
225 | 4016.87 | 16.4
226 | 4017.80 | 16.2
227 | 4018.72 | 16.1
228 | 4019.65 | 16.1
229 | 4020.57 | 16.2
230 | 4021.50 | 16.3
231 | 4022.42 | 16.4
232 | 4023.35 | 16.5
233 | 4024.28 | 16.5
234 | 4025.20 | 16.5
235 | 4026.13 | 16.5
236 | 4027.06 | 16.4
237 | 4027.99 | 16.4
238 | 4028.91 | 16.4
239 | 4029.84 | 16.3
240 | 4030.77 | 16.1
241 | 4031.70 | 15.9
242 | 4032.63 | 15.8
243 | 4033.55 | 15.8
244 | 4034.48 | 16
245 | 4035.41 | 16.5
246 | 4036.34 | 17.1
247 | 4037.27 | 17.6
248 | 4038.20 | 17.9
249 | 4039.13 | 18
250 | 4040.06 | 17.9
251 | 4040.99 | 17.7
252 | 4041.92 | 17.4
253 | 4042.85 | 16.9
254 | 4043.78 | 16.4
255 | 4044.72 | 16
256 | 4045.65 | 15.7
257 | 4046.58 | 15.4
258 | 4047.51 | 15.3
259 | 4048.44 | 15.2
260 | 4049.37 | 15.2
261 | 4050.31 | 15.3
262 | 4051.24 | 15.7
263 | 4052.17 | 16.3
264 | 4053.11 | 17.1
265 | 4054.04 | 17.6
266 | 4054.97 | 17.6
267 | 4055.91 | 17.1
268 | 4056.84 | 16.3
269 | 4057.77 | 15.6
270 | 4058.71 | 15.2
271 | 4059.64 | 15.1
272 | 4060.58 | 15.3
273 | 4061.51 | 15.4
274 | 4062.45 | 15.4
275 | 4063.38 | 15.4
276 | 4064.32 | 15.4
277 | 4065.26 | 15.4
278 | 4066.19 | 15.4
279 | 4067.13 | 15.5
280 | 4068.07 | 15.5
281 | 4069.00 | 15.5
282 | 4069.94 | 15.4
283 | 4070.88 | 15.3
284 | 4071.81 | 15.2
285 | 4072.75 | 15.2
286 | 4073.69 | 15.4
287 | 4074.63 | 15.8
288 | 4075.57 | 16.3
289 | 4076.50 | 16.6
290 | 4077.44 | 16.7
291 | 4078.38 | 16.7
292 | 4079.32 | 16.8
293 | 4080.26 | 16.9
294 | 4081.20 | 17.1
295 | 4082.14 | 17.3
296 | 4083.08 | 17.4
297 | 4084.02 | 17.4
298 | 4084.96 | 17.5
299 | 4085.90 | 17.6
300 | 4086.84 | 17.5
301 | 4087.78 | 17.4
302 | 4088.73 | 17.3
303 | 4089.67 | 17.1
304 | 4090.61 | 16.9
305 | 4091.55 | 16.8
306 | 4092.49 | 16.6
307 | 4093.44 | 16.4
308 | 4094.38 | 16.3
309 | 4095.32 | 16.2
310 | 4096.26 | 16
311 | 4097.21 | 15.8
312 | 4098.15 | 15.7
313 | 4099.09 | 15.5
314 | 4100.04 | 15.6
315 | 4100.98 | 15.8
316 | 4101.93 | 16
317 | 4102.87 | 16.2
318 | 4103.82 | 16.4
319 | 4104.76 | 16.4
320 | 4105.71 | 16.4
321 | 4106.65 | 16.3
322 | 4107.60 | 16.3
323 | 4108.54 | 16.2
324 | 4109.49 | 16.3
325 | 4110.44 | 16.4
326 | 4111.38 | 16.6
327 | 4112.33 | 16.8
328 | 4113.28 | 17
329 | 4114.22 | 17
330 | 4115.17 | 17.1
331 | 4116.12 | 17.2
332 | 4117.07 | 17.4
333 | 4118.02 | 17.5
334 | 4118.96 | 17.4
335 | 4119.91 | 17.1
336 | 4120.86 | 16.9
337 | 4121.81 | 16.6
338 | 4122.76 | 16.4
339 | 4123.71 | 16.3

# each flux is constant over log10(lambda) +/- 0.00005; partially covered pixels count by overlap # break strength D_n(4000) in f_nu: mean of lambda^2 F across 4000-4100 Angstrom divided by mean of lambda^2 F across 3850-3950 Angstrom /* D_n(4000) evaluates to 2.01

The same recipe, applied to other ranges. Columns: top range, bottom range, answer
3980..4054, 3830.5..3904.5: 2.16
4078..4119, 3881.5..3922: 1.78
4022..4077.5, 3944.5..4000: 1.50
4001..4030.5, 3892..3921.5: 1.55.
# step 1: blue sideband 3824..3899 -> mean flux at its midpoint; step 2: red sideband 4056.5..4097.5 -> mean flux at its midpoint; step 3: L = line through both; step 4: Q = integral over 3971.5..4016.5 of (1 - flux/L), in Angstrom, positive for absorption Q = -4.7 Angstrom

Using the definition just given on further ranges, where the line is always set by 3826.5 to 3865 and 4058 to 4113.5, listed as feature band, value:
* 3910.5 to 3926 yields -2.0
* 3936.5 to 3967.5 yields 4.7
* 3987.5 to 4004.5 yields -3.2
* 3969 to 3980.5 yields 2.6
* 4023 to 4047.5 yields -4.1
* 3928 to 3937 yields 4.3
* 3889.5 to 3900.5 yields -2.8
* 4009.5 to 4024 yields -3.3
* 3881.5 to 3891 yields 0.4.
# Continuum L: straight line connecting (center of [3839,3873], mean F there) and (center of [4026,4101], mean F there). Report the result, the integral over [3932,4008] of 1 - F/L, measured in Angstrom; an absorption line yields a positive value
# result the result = 9.2 Angstrom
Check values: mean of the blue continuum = 7.3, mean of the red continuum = 16.3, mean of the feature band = 10.9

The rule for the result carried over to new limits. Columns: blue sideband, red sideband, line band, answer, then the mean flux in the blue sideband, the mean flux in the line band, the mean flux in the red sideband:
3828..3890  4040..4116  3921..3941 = 6.18 Angstrom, 7.1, 6.96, 16.3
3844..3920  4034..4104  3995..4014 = -3.05 Angstrom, 8.97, 16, 16.3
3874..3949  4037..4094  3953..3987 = 5.59 Angstrom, 9.08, 9.93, 16.4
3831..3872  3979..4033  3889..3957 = 6.59 Angstrom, 6.89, 9.67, 15.5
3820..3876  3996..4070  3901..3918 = -2.39 Angstrom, 6.73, 11.3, 16.2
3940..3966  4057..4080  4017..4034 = -3.55 Angstrom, 9.7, 16.3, 15.7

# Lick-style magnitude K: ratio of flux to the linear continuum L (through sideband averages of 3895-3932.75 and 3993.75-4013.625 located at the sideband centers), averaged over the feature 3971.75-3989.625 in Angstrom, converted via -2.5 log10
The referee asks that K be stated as 0.17 mag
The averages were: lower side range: 10.1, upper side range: 15.8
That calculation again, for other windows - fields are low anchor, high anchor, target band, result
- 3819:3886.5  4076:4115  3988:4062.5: -0.166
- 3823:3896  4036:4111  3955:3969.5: 0.366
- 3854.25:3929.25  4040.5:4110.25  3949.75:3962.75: 0.090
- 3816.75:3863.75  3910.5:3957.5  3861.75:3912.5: -0.178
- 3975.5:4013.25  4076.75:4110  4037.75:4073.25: -0.011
